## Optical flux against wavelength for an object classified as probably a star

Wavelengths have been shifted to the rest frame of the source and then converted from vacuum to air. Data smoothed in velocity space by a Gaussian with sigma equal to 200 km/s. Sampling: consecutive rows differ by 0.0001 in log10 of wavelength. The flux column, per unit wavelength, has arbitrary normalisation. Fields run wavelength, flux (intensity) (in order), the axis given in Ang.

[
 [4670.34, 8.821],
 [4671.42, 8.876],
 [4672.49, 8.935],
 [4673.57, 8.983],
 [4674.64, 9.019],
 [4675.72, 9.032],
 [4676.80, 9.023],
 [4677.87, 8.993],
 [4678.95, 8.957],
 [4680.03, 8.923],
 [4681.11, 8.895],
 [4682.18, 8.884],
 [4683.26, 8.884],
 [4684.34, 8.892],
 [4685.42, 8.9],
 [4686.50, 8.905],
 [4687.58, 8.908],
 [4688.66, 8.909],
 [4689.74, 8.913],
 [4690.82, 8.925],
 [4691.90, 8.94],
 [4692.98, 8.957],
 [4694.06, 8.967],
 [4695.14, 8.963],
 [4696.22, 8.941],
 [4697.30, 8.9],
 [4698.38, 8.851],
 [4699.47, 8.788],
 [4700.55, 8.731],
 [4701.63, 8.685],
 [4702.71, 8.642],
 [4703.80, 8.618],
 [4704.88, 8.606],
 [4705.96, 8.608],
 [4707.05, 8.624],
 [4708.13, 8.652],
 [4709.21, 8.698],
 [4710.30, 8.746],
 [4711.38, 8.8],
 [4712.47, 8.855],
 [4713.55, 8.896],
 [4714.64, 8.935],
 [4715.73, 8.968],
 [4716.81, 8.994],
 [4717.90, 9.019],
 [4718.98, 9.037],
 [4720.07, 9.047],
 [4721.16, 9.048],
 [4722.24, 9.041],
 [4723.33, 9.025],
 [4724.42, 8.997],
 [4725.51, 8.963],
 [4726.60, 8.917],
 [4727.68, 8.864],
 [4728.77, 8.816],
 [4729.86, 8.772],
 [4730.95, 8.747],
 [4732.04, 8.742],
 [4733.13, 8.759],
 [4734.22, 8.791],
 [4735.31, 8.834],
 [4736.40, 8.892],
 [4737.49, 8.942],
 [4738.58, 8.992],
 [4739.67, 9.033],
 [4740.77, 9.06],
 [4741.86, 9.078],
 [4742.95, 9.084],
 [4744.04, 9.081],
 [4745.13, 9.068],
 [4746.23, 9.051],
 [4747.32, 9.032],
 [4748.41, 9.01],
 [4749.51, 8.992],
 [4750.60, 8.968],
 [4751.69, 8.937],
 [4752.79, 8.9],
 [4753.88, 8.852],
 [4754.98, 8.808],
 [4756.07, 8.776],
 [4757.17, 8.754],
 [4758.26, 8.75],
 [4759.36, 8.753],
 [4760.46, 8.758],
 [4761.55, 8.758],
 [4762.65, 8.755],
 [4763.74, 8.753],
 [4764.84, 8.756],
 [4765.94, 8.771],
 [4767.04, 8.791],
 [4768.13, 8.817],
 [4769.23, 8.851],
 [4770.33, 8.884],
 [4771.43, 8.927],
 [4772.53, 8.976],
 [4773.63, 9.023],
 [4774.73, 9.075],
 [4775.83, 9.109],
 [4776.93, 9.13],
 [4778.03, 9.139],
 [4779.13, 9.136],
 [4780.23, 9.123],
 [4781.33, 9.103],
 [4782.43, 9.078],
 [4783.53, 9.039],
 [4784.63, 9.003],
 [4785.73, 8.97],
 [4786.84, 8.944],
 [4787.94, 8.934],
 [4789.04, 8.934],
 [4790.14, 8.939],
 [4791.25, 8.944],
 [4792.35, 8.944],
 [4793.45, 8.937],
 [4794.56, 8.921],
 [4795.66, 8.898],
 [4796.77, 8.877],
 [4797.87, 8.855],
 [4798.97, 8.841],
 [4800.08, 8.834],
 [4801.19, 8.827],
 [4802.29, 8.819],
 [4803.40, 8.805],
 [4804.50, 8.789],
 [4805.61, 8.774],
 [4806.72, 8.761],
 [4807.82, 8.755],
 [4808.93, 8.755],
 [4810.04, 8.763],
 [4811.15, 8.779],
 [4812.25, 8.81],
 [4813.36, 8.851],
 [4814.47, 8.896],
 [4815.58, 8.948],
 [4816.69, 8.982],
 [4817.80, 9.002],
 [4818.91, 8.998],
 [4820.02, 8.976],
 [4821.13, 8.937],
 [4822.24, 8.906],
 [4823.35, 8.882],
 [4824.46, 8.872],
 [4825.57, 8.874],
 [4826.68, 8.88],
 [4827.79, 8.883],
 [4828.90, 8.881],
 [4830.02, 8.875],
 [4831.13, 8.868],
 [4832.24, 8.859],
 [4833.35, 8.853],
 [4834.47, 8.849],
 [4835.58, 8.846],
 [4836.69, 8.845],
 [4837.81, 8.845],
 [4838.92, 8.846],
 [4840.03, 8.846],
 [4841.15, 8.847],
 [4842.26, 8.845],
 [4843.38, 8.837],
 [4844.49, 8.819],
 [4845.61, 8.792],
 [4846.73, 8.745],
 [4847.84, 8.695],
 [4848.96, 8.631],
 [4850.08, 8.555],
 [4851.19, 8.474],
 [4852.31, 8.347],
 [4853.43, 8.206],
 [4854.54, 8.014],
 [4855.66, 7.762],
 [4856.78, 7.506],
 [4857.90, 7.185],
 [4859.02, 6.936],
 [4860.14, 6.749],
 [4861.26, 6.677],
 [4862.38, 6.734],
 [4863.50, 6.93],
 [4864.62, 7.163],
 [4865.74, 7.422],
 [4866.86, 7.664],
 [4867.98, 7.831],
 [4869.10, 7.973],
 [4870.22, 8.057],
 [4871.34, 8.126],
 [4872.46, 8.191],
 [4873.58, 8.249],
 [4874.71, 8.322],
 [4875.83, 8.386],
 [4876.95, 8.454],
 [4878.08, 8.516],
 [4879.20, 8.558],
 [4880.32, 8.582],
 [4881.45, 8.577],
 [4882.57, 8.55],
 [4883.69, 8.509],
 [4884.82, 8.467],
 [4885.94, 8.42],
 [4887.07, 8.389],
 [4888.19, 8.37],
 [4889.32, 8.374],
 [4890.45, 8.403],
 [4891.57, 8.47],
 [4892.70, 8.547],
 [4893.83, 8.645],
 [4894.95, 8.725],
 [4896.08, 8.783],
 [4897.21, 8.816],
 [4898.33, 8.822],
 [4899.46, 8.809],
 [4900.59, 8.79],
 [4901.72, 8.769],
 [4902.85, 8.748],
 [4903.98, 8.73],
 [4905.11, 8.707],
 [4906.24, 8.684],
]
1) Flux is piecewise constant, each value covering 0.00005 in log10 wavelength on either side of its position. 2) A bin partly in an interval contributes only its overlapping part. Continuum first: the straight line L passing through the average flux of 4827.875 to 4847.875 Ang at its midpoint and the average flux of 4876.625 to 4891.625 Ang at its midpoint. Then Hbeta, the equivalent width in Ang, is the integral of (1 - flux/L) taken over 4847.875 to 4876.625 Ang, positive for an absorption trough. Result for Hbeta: 2.9 Ang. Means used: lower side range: 8.84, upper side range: 8.47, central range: 7.79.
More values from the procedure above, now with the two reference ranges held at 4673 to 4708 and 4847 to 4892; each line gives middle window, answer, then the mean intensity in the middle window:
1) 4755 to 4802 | -2.5 Ang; 8.91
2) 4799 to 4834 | -2.4 Ang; 8.86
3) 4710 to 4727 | -0.4 Ang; 8.96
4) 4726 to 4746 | -0.6 Ang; 8.92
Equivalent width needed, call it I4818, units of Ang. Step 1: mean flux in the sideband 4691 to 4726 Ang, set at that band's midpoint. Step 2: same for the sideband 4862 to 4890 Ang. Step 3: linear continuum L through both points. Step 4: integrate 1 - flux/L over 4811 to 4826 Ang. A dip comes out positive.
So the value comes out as -1.0 Ang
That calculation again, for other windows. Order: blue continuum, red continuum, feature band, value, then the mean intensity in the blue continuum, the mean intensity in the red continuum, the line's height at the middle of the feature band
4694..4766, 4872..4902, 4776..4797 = -0.6 Ang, 8.87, 8.54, 8.75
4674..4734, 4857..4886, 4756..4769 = -0.4 Ang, 8.88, 7.88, 8.53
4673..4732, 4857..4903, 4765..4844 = -4.1 Ang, 8.88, 8.15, 8.46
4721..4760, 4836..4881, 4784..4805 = -0.8 Ang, 8.92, 8.13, 8.56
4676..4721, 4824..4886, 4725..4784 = -1.8 Ang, 8.86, 8.31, 8.66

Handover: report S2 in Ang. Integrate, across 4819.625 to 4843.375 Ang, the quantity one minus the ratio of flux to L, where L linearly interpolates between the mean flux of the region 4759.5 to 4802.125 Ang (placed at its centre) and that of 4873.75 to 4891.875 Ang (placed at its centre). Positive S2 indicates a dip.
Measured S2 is -0.5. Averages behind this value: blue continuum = 8.93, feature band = 8.87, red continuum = 8.45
